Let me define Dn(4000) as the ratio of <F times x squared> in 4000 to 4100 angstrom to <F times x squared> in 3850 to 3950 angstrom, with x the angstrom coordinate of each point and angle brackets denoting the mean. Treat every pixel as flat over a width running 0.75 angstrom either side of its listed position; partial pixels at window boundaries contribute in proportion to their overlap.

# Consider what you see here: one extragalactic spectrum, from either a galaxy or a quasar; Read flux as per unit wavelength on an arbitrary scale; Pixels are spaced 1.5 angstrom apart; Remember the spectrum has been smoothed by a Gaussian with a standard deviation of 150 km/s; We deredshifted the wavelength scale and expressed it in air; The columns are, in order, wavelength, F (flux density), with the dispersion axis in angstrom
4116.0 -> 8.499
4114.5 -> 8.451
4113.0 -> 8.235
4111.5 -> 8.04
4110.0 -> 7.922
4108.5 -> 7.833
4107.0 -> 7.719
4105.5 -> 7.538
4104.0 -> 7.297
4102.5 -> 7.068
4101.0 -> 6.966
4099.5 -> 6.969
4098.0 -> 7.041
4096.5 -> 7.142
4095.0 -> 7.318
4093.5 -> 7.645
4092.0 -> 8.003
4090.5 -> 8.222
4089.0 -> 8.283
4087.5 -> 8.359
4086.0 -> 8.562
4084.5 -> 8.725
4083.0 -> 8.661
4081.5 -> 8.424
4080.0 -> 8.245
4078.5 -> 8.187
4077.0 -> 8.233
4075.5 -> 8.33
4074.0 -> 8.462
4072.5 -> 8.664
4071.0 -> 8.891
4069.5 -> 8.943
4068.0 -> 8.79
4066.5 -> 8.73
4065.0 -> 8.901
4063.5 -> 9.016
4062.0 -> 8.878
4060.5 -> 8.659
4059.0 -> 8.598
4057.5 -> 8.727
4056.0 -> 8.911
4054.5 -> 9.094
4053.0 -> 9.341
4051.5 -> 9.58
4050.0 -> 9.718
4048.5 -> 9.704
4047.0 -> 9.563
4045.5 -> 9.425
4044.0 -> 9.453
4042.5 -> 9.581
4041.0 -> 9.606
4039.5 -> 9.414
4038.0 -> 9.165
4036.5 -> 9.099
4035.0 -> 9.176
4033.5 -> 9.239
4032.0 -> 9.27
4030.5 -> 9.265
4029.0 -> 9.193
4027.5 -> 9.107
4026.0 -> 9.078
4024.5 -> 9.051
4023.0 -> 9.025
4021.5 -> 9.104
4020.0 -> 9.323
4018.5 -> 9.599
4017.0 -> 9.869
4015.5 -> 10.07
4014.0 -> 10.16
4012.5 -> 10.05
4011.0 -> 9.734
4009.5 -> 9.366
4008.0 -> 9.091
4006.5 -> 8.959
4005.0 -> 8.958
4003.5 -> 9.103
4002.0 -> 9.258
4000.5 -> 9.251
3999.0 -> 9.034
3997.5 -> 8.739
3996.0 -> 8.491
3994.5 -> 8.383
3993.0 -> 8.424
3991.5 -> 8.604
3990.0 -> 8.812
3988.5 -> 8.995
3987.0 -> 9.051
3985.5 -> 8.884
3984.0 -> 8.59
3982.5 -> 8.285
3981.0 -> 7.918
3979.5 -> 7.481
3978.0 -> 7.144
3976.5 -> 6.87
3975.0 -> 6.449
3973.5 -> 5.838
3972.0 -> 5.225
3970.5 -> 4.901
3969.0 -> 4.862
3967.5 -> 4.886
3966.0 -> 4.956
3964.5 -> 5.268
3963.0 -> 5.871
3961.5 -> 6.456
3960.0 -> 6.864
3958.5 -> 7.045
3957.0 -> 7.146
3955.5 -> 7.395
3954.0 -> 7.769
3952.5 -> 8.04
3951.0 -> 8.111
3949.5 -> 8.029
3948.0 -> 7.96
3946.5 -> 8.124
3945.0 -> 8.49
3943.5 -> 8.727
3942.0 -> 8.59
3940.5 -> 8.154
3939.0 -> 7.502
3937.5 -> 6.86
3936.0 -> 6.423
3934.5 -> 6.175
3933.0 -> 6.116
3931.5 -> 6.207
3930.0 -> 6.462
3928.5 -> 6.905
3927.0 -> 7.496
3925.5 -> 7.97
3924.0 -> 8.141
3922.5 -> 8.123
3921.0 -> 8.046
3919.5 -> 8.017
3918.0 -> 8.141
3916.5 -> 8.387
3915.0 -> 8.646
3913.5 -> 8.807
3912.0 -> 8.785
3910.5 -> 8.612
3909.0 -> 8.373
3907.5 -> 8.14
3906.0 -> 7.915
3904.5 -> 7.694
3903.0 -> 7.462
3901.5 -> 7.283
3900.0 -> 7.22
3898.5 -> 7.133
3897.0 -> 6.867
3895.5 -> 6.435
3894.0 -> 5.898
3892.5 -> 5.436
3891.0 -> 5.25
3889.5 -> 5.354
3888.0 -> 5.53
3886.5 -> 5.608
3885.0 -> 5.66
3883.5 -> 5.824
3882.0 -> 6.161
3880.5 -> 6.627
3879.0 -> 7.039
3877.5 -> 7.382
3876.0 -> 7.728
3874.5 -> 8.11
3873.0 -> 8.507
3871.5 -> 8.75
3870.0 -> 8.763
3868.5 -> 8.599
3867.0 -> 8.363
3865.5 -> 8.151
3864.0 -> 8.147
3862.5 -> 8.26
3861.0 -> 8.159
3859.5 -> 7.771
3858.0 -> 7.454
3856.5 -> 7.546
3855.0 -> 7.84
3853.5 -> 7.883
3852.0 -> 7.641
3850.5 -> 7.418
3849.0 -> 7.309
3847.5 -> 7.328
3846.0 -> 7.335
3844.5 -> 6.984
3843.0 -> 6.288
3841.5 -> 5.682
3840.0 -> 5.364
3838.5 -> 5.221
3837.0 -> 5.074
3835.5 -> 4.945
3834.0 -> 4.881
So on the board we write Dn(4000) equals 1.29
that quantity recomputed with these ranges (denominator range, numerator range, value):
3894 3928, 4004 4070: 1.26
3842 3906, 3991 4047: 1.38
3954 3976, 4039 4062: 1.61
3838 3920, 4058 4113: 1.23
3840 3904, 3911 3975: 1.04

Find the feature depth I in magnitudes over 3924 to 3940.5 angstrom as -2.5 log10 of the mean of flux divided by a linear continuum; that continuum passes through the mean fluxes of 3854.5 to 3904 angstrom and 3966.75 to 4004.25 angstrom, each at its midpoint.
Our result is 0.08 mag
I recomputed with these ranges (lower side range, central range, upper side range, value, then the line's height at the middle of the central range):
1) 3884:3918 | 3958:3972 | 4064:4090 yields 0.33 mag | 7.65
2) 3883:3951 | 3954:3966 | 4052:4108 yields 0.16 mag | 7.57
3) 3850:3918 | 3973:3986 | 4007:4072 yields 0.14 mag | 8.56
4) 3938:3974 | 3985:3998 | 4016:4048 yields -0.09 mag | 8.05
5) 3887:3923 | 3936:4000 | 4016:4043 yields 0.12 mag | 8.35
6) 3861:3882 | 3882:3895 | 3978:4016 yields 0.40 mag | 8.1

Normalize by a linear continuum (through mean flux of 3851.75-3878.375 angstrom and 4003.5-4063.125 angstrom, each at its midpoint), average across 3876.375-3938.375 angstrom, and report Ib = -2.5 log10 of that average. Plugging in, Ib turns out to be 0.18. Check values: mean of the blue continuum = 8.06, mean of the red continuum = 9.31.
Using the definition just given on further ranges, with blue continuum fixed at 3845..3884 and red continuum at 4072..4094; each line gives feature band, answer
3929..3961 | 0.072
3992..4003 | -0.091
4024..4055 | -0.140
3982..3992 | -0.091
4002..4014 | -0.156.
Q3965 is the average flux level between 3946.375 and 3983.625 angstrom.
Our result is 6.75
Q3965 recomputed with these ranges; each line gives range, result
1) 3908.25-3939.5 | 7.63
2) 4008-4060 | 9.36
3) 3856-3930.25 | 7.47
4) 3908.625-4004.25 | 7.6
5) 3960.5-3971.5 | 5.35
